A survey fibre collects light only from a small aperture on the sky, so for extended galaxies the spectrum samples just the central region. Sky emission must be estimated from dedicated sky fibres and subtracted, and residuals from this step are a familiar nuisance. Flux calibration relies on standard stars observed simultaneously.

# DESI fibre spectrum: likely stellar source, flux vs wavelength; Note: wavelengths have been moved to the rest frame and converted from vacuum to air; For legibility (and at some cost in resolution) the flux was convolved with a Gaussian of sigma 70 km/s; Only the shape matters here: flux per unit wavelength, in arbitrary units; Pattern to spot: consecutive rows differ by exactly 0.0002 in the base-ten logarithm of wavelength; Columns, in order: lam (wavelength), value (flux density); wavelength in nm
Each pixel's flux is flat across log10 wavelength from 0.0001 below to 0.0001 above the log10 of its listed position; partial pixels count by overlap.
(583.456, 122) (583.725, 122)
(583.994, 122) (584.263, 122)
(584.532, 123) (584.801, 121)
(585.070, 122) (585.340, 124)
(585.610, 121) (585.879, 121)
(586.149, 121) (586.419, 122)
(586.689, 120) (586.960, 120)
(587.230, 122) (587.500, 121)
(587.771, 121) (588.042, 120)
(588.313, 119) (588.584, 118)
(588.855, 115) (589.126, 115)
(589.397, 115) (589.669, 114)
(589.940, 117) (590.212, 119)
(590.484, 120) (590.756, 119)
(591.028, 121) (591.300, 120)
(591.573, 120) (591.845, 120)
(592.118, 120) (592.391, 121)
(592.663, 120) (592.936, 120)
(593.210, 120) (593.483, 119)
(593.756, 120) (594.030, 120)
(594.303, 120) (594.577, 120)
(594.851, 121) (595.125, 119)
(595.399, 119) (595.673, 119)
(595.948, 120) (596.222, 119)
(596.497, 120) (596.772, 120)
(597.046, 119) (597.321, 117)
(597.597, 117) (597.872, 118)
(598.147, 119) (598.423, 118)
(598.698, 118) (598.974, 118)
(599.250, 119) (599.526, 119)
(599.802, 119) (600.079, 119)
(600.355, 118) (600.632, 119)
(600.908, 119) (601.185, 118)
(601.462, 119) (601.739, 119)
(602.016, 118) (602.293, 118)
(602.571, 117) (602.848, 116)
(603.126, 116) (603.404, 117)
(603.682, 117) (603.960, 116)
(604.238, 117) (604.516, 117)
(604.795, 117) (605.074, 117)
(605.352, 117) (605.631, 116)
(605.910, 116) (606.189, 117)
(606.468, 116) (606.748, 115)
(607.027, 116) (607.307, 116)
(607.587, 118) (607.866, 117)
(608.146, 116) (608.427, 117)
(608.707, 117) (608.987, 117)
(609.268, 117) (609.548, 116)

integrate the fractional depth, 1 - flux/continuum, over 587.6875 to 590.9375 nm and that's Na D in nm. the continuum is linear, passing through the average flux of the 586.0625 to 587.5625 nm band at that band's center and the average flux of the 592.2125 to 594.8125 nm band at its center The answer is 0.08 nm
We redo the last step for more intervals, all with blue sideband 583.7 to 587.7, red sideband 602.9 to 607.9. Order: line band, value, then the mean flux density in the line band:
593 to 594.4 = -0.003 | 120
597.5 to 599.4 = 0.002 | 118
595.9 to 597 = -0.008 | 120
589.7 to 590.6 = 0.018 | 118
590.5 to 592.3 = 0.001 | 120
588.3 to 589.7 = 0.056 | 116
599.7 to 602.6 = -0.022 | 118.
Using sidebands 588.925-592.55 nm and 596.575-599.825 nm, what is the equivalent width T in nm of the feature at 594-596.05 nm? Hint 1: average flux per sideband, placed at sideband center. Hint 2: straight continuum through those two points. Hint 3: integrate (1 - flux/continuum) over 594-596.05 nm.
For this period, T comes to -0.02 nm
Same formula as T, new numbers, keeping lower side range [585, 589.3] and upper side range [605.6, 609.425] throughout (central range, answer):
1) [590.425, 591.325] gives 0.00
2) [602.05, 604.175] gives 0.01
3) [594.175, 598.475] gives -0.02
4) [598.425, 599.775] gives -0.01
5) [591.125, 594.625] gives -0.03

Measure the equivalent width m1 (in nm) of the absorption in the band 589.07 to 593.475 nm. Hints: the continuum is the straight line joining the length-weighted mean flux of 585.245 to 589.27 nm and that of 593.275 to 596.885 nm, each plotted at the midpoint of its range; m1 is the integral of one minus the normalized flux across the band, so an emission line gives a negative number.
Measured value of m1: 0.03 nm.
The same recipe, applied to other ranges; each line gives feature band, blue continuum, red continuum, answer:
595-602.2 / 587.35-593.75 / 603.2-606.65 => -0.06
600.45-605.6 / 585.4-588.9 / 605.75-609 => -0.01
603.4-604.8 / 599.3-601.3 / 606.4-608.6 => 0.01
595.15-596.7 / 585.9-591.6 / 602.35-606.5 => -0.02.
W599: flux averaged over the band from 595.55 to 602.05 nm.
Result 119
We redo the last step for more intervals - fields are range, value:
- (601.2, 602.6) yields 118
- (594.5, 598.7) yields 119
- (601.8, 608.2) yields 117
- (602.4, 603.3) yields 116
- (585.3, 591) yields 119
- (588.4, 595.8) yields 119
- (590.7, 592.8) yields 120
